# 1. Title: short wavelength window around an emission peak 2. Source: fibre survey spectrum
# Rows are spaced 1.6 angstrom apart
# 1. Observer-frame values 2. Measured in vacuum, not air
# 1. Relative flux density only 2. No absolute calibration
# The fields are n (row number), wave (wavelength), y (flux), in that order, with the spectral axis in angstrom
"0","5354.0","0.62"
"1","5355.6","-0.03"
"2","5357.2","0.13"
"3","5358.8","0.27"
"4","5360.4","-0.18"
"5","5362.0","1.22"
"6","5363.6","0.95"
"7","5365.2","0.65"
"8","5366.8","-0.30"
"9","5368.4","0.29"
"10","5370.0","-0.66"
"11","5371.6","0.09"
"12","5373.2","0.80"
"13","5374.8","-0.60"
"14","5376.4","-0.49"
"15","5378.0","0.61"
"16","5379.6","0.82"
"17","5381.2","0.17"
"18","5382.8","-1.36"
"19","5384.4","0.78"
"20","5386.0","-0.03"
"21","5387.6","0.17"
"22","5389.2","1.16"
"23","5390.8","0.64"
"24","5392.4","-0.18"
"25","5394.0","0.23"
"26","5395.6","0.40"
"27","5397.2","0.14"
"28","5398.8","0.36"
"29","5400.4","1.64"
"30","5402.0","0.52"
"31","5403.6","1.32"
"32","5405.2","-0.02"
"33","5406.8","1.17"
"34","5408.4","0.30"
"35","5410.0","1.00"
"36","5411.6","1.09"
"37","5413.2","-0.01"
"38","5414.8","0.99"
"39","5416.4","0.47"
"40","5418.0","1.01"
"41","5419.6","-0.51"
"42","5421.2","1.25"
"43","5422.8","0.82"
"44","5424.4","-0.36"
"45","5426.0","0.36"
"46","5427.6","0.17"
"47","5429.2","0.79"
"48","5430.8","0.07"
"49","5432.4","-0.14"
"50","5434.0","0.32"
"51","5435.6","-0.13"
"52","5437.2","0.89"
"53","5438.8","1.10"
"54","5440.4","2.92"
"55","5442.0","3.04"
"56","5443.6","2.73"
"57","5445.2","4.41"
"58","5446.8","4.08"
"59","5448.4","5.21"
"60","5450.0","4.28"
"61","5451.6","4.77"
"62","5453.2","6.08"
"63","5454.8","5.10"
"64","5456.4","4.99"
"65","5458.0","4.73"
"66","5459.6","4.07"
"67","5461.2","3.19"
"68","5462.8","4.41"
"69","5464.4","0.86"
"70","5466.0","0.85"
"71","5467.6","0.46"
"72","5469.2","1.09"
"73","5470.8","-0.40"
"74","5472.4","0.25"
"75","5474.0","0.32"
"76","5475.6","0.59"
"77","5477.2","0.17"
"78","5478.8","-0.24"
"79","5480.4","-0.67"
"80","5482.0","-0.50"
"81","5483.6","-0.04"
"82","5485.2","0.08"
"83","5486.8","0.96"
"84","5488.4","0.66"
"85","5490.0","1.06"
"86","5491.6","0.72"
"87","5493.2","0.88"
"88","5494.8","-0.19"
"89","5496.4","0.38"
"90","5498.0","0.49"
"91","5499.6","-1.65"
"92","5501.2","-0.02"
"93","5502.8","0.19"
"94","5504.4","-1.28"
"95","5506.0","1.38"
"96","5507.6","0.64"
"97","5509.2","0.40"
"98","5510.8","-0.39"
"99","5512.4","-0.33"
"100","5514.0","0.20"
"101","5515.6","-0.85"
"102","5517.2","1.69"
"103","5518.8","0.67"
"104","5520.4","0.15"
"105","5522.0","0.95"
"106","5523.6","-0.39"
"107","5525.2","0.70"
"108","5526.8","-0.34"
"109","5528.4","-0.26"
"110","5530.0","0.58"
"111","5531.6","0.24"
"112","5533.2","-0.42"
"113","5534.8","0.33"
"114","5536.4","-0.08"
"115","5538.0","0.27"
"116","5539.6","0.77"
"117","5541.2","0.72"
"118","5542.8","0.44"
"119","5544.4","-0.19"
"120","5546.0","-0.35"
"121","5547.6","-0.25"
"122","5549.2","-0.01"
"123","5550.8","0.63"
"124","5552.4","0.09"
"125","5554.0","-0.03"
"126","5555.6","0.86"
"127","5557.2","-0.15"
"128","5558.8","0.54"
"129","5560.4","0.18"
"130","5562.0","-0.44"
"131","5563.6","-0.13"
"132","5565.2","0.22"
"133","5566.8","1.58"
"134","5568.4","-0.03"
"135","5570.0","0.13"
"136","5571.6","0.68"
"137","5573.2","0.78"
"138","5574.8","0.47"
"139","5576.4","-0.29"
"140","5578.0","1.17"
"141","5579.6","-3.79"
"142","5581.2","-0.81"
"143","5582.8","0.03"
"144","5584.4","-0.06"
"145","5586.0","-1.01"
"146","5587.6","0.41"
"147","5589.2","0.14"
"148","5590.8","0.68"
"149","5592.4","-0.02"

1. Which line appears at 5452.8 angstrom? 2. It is C IV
